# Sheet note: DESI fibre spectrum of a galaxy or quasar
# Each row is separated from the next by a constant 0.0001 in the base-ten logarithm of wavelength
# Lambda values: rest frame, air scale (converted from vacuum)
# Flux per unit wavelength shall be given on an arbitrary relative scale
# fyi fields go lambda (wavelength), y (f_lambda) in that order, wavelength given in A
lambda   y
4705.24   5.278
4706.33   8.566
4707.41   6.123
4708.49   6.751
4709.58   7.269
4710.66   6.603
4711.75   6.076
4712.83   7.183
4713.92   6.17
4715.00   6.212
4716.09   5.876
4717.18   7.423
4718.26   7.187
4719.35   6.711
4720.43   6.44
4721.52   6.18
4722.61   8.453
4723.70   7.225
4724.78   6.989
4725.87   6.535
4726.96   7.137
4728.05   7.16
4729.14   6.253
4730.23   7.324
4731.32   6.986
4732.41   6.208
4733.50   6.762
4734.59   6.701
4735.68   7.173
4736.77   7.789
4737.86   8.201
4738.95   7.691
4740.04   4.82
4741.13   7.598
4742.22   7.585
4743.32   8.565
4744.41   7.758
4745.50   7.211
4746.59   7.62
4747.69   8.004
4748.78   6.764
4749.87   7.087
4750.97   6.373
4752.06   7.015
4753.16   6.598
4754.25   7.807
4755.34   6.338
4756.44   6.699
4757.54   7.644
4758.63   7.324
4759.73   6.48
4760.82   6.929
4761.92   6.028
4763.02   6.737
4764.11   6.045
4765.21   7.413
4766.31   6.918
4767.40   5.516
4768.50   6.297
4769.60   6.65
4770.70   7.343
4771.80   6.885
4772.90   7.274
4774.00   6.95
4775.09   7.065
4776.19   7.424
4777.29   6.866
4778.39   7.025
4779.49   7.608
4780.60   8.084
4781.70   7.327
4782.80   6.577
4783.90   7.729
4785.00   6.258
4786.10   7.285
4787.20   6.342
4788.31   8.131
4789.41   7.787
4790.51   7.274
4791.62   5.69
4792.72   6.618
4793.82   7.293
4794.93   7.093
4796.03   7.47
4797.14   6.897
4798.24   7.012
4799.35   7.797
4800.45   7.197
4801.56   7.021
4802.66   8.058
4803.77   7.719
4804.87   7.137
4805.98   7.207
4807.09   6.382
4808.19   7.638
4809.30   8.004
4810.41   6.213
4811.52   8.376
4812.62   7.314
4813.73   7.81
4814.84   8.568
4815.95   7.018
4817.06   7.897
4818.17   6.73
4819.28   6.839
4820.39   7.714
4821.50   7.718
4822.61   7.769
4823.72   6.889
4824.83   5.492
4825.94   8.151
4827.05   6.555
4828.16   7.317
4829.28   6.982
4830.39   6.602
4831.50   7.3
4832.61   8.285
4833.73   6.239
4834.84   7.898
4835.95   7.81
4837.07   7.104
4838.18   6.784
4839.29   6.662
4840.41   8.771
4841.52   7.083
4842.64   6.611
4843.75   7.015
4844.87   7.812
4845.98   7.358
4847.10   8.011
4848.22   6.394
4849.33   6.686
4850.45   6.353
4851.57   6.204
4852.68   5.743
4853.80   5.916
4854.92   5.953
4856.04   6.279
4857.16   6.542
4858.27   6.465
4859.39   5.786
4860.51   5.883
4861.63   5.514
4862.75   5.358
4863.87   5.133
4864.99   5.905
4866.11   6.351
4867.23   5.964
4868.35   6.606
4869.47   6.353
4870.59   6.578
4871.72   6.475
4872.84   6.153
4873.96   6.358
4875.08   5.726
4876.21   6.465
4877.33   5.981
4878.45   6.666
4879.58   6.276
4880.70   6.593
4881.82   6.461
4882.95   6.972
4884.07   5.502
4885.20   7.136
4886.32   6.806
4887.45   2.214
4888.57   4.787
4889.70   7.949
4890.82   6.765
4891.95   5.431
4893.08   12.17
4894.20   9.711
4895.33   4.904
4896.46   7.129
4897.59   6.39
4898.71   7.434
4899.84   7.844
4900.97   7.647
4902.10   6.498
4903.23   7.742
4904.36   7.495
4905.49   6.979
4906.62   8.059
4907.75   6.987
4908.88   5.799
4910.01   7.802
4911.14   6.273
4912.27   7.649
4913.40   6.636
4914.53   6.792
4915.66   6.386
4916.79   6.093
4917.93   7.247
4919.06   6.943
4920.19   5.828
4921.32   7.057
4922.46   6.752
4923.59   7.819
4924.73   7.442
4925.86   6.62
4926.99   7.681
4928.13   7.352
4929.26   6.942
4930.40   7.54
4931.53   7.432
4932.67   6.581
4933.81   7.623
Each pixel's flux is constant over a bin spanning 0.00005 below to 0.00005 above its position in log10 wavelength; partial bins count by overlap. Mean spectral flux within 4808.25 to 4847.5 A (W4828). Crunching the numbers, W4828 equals 7.33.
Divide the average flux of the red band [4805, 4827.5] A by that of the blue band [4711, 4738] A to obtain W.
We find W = 1.1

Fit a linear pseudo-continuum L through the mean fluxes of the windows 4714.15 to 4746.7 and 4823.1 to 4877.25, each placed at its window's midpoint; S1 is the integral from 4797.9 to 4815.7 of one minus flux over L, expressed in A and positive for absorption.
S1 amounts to -1.8 A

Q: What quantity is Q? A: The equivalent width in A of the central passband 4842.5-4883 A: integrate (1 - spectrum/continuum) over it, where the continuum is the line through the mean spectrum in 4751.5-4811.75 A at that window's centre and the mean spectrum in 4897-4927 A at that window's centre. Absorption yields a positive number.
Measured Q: 4.0 A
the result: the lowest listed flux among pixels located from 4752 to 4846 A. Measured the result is 5.492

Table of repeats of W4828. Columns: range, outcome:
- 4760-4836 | 7.15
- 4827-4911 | 6.71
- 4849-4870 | 6.05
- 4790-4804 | 7.15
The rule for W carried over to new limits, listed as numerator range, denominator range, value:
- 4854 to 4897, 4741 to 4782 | 0.90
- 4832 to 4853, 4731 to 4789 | 1.01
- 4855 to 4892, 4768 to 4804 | 0.85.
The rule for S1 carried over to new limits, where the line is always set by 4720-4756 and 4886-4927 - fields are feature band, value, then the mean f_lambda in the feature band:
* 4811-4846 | -1.5 A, 7.33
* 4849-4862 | 1.7 A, 6.11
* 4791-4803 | -0.1 A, 7.09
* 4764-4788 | 0.3 A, 6.98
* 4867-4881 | 1.3 A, 6.32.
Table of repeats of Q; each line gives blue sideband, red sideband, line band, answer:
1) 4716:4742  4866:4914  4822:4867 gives 0.6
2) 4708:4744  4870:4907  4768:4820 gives -2.6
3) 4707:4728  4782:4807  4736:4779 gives -0.4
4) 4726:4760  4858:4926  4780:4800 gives -0.5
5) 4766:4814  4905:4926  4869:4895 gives 1.5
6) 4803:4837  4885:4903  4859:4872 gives 2.0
